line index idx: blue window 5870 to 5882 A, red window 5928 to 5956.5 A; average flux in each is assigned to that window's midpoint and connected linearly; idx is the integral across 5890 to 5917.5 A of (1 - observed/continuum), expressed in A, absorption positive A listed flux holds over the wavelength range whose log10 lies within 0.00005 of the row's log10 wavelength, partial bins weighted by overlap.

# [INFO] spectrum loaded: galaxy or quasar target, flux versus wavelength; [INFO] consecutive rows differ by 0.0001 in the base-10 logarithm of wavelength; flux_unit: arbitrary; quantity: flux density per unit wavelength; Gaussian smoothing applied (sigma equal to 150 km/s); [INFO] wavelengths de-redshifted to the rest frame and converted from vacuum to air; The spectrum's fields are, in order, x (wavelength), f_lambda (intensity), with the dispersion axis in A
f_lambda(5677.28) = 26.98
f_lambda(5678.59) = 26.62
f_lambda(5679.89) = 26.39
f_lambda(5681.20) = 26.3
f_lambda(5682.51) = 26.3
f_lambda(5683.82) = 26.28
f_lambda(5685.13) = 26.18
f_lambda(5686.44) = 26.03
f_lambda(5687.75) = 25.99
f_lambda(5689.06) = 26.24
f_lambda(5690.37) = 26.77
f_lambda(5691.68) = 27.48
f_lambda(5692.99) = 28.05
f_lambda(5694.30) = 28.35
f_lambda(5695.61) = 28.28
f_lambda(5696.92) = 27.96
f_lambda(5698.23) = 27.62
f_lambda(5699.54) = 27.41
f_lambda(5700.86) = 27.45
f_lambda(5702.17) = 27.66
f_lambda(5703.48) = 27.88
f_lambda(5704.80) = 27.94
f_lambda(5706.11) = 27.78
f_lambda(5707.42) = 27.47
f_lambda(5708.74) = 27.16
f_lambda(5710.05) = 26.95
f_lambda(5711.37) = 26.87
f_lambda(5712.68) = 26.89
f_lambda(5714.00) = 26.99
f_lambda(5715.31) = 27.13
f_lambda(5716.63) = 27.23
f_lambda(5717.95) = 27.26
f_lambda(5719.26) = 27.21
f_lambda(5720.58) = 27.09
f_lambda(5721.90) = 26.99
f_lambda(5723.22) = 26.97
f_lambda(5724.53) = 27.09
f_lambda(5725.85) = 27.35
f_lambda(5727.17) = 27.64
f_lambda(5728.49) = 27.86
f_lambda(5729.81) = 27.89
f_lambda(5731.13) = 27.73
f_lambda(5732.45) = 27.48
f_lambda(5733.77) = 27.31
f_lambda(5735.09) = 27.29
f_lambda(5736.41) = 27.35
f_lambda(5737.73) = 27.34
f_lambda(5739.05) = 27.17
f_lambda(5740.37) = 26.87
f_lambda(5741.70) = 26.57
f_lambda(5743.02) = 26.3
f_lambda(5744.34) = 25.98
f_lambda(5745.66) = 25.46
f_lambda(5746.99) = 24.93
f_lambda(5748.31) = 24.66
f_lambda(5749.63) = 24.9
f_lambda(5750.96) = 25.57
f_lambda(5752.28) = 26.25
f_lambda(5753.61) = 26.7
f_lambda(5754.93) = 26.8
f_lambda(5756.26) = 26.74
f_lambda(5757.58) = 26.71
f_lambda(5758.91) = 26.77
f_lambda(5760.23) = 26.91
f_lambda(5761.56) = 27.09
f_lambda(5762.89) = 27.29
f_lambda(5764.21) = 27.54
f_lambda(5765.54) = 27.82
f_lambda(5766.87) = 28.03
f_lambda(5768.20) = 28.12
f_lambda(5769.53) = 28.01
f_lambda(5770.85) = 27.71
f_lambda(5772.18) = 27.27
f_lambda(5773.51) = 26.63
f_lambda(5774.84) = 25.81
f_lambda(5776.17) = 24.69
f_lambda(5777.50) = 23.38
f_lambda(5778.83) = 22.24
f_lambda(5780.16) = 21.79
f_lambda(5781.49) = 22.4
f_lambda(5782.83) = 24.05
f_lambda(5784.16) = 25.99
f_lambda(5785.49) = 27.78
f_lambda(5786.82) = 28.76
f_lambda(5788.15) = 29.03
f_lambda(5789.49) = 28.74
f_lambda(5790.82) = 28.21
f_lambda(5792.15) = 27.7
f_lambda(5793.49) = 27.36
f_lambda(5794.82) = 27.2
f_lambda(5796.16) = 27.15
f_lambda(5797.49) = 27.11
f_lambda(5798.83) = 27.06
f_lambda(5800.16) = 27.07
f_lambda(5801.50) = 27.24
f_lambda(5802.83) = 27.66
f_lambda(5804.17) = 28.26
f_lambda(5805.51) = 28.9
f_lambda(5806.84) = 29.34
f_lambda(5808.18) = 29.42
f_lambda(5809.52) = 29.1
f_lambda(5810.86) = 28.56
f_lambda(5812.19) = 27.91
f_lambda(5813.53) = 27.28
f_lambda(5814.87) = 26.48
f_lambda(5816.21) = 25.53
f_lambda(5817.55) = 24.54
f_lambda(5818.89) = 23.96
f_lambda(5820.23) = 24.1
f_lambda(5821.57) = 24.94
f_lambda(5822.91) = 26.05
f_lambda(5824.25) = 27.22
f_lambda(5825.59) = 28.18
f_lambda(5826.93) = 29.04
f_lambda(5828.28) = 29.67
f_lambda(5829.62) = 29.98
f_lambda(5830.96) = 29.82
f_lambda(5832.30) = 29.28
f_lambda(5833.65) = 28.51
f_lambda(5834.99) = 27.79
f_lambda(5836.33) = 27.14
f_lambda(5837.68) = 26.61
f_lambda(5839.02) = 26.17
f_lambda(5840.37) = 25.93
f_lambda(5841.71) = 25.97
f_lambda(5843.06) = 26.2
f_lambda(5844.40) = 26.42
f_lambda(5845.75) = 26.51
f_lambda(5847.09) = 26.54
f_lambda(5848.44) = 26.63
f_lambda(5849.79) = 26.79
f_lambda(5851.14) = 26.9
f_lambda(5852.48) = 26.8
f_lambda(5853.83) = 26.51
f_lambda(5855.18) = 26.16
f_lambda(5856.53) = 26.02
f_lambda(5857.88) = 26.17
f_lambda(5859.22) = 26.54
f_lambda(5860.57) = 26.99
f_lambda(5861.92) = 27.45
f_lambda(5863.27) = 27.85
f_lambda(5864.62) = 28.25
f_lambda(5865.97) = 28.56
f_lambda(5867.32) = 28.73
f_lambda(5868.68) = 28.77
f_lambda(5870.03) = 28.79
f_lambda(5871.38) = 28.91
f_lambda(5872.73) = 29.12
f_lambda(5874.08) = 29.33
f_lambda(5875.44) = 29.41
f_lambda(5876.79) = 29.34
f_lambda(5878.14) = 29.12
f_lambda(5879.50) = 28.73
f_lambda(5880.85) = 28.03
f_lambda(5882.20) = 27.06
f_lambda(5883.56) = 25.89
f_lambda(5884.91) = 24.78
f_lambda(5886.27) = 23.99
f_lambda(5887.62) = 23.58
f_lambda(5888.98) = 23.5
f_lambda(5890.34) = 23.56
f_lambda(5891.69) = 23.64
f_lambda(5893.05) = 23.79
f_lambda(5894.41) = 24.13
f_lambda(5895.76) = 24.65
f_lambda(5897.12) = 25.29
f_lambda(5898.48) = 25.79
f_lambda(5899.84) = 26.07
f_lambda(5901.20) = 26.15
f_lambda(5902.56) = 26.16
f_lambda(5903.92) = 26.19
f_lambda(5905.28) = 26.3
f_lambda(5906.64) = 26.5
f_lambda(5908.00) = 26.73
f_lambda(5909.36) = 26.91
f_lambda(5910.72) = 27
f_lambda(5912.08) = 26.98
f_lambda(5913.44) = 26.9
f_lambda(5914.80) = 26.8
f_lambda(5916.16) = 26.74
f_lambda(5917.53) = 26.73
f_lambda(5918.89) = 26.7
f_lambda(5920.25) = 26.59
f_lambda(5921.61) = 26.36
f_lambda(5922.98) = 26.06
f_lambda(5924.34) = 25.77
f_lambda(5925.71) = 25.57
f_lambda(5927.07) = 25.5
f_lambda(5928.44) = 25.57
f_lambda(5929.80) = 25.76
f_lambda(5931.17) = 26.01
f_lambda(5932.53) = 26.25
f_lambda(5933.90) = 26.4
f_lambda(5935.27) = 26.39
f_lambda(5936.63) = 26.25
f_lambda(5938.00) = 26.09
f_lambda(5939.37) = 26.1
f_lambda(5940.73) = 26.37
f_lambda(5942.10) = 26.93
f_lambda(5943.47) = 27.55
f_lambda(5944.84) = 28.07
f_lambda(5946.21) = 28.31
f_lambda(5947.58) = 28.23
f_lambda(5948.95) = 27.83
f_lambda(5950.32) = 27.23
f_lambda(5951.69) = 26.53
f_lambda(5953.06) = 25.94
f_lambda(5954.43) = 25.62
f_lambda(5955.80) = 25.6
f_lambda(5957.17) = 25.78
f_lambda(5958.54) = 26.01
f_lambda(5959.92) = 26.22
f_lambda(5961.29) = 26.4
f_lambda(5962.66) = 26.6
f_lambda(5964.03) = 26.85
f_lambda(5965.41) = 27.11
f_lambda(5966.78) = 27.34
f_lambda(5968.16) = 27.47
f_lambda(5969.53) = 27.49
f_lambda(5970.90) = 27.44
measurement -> 2.1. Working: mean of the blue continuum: 28.9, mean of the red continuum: 26.6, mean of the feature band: 25.9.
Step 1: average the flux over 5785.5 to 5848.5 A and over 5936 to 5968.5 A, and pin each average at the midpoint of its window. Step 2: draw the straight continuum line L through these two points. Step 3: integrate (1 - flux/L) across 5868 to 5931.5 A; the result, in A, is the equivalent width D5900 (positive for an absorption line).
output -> 1.4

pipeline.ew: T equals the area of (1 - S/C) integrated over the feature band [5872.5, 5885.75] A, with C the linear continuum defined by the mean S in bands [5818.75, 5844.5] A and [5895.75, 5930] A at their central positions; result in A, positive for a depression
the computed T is -0.7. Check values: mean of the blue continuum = 27.2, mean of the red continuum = 26.3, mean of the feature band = 28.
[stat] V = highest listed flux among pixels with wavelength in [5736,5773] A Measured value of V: 28.12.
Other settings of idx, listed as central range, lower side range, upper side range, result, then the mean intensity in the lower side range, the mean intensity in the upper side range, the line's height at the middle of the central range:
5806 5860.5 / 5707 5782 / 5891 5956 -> -1.31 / 26.6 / 26.3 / 26.4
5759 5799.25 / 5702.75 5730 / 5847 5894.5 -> 0.75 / 27.3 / 26.9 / 27.1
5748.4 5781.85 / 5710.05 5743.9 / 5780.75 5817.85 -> 1.40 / 27.2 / 27.4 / 27.3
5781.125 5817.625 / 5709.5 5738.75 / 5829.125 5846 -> -0.11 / 27.3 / 27.4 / 27.4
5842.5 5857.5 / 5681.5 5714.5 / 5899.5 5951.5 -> 0.16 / 27.2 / 26.6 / 26.8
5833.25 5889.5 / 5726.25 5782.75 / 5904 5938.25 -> -1.59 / 26.4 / 26.4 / 26.4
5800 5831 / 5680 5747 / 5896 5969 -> -0.75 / 27.1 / 26.5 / 26.8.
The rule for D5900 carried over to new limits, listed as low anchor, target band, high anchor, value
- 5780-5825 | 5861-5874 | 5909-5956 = -0.85 A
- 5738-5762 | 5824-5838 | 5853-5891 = -0.88 A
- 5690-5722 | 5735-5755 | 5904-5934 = 0.76 A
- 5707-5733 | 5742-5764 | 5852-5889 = 0.85 A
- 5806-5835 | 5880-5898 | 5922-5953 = 1.45 A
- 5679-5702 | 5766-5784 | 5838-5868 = 0.99 A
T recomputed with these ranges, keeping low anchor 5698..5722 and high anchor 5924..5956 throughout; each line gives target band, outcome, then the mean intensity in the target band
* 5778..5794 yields 0.5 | 26.1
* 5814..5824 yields 0.6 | 25.2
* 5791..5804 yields -0.2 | 27.4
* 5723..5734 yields -0.1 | 27.5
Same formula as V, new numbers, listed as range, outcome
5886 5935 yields 27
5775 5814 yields 29.42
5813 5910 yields 29.98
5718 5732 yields 27.89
